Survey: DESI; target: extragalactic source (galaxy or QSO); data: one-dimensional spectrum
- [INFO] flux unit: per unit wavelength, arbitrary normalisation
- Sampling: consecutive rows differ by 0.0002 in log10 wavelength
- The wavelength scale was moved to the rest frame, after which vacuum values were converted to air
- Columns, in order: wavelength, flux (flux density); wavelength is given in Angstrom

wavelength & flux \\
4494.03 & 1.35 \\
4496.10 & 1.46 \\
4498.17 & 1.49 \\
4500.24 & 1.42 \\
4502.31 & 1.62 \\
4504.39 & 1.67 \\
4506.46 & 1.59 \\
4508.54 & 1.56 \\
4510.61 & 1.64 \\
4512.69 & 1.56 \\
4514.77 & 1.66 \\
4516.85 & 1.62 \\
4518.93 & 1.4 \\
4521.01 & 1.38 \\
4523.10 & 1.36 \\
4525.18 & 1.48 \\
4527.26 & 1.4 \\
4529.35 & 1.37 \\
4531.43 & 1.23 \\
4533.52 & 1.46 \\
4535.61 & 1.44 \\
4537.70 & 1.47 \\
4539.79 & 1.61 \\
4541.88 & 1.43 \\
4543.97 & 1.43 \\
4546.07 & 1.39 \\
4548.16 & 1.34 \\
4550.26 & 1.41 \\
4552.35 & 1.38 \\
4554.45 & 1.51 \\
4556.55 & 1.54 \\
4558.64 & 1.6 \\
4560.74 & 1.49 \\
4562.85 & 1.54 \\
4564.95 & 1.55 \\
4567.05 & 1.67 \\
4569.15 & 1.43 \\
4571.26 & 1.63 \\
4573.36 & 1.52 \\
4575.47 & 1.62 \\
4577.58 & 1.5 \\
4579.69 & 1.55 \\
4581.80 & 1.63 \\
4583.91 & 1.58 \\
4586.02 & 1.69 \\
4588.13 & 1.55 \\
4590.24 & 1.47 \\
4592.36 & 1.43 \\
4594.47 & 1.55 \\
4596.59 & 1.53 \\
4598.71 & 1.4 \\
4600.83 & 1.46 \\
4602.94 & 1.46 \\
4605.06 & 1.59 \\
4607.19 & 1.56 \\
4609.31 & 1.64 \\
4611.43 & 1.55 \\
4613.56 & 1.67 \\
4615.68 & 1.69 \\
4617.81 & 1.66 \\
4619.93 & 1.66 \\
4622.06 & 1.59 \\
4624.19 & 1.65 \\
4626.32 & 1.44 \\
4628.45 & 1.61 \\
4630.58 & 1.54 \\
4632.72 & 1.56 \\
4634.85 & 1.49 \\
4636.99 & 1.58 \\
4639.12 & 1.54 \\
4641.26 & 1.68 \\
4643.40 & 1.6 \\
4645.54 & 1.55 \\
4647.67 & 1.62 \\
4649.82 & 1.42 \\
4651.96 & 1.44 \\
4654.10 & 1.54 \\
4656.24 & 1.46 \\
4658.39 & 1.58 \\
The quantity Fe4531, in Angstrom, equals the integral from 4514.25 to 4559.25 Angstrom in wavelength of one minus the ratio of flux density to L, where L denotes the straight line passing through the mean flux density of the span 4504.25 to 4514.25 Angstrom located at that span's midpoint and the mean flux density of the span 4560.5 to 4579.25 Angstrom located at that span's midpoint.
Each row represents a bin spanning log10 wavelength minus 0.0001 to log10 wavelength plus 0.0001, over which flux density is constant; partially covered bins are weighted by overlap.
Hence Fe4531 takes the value 3.8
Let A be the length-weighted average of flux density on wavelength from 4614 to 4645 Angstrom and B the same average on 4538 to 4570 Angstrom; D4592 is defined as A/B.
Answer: 1.07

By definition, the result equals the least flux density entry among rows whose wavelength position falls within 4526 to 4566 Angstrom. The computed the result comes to 1.23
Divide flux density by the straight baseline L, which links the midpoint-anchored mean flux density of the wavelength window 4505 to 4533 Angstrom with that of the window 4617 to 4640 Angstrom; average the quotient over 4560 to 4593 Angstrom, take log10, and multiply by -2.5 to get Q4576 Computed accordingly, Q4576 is -0.02 mag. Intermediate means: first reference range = 1.48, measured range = 1.55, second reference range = 1.57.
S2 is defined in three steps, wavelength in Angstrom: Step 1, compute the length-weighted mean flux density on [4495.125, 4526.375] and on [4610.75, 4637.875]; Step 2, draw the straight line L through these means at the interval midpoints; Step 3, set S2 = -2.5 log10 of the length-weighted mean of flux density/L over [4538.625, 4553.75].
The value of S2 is 0.09 mag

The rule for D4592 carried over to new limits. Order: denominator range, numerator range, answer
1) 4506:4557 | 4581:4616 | 1.06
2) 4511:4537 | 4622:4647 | 1.08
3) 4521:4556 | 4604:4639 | 1.12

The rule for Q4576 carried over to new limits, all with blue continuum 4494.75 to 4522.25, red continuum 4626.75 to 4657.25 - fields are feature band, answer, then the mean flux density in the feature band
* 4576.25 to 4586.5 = -0.03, 1.58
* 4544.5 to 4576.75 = 0.02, 1.51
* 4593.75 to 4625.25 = -0.02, 1.58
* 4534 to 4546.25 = 0.05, 1.47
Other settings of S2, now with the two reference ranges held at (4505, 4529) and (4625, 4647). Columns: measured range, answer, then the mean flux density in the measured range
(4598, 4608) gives 0.04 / 1.5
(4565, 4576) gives -0.02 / 1.57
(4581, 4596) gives -0.01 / 1.56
